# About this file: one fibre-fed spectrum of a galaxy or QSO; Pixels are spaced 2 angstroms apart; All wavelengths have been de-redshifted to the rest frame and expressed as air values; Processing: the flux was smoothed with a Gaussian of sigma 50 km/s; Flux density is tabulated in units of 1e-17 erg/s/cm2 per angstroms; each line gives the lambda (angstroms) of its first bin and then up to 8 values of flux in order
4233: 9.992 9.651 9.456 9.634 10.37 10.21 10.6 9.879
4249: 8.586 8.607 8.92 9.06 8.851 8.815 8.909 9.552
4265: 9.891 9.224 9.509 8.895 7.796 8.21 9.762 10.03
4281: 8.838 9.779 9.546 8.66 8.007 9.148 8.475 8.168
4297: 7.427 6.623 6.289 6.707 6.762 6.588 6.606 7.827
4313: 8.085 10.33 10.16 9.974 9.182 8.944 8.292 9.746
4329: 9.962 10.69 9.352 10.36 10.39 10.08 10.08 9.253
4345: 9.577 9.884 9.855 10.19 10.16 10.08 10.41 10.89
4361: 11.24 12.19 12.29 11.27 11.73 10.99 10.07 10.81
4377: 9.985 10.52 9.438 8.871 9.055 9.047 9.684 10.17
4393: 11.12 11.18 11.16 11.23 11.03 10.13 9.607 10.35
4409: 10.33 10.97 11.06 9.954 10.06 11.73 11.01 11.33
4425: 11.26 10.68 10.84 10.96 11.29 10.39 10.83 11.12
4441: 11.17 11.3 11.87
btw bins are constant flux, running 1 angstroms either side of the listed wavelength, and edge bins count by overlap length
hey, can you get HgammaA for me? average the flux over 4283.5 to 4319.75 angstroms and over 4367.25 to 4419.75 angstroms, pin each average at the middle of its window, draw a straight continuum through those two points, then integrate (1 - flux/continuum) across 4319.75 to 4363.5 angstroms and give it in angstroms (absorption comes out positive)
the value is -4.4 angstroms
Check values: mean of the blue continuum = 8.09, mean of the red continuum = 10.4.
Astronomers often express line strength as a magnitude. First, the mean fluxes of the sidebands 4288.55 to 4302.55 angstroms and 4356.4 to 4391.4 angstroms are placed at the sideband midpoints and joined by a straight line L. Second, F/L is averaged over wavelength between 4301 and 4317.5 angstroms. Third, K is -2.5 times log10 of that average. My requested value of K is 0.07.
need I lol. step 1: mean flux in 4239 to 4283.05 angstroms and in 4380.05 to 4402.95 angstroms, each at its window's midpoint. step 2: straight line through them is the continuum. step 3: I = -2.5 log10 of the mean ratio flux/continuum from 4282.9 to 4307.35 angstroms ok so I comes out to 0.21 mag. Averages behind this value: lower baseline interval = 9.28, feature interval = 7.82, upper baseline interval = 10.2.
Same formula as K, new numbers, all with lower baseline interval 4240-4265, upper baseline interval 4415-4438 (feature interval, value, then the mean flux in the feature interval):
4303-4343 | 0.107 mag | 9.07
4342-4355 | 0.041 mag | 9.84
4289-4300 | 0.218 mag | 7.97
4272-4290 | 0.079 mag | 8.96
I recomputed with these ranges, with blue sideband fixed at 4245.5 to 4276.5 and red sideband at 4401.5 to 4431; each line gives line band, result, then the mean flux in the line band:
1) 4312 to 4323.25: 0.02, 9.48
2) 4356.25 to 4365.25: -0.13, 11.4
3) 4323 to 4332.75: 0.02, 9.57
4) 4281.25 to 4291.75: 0.03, 9.01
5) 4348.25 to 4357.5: -0.01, 10.1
